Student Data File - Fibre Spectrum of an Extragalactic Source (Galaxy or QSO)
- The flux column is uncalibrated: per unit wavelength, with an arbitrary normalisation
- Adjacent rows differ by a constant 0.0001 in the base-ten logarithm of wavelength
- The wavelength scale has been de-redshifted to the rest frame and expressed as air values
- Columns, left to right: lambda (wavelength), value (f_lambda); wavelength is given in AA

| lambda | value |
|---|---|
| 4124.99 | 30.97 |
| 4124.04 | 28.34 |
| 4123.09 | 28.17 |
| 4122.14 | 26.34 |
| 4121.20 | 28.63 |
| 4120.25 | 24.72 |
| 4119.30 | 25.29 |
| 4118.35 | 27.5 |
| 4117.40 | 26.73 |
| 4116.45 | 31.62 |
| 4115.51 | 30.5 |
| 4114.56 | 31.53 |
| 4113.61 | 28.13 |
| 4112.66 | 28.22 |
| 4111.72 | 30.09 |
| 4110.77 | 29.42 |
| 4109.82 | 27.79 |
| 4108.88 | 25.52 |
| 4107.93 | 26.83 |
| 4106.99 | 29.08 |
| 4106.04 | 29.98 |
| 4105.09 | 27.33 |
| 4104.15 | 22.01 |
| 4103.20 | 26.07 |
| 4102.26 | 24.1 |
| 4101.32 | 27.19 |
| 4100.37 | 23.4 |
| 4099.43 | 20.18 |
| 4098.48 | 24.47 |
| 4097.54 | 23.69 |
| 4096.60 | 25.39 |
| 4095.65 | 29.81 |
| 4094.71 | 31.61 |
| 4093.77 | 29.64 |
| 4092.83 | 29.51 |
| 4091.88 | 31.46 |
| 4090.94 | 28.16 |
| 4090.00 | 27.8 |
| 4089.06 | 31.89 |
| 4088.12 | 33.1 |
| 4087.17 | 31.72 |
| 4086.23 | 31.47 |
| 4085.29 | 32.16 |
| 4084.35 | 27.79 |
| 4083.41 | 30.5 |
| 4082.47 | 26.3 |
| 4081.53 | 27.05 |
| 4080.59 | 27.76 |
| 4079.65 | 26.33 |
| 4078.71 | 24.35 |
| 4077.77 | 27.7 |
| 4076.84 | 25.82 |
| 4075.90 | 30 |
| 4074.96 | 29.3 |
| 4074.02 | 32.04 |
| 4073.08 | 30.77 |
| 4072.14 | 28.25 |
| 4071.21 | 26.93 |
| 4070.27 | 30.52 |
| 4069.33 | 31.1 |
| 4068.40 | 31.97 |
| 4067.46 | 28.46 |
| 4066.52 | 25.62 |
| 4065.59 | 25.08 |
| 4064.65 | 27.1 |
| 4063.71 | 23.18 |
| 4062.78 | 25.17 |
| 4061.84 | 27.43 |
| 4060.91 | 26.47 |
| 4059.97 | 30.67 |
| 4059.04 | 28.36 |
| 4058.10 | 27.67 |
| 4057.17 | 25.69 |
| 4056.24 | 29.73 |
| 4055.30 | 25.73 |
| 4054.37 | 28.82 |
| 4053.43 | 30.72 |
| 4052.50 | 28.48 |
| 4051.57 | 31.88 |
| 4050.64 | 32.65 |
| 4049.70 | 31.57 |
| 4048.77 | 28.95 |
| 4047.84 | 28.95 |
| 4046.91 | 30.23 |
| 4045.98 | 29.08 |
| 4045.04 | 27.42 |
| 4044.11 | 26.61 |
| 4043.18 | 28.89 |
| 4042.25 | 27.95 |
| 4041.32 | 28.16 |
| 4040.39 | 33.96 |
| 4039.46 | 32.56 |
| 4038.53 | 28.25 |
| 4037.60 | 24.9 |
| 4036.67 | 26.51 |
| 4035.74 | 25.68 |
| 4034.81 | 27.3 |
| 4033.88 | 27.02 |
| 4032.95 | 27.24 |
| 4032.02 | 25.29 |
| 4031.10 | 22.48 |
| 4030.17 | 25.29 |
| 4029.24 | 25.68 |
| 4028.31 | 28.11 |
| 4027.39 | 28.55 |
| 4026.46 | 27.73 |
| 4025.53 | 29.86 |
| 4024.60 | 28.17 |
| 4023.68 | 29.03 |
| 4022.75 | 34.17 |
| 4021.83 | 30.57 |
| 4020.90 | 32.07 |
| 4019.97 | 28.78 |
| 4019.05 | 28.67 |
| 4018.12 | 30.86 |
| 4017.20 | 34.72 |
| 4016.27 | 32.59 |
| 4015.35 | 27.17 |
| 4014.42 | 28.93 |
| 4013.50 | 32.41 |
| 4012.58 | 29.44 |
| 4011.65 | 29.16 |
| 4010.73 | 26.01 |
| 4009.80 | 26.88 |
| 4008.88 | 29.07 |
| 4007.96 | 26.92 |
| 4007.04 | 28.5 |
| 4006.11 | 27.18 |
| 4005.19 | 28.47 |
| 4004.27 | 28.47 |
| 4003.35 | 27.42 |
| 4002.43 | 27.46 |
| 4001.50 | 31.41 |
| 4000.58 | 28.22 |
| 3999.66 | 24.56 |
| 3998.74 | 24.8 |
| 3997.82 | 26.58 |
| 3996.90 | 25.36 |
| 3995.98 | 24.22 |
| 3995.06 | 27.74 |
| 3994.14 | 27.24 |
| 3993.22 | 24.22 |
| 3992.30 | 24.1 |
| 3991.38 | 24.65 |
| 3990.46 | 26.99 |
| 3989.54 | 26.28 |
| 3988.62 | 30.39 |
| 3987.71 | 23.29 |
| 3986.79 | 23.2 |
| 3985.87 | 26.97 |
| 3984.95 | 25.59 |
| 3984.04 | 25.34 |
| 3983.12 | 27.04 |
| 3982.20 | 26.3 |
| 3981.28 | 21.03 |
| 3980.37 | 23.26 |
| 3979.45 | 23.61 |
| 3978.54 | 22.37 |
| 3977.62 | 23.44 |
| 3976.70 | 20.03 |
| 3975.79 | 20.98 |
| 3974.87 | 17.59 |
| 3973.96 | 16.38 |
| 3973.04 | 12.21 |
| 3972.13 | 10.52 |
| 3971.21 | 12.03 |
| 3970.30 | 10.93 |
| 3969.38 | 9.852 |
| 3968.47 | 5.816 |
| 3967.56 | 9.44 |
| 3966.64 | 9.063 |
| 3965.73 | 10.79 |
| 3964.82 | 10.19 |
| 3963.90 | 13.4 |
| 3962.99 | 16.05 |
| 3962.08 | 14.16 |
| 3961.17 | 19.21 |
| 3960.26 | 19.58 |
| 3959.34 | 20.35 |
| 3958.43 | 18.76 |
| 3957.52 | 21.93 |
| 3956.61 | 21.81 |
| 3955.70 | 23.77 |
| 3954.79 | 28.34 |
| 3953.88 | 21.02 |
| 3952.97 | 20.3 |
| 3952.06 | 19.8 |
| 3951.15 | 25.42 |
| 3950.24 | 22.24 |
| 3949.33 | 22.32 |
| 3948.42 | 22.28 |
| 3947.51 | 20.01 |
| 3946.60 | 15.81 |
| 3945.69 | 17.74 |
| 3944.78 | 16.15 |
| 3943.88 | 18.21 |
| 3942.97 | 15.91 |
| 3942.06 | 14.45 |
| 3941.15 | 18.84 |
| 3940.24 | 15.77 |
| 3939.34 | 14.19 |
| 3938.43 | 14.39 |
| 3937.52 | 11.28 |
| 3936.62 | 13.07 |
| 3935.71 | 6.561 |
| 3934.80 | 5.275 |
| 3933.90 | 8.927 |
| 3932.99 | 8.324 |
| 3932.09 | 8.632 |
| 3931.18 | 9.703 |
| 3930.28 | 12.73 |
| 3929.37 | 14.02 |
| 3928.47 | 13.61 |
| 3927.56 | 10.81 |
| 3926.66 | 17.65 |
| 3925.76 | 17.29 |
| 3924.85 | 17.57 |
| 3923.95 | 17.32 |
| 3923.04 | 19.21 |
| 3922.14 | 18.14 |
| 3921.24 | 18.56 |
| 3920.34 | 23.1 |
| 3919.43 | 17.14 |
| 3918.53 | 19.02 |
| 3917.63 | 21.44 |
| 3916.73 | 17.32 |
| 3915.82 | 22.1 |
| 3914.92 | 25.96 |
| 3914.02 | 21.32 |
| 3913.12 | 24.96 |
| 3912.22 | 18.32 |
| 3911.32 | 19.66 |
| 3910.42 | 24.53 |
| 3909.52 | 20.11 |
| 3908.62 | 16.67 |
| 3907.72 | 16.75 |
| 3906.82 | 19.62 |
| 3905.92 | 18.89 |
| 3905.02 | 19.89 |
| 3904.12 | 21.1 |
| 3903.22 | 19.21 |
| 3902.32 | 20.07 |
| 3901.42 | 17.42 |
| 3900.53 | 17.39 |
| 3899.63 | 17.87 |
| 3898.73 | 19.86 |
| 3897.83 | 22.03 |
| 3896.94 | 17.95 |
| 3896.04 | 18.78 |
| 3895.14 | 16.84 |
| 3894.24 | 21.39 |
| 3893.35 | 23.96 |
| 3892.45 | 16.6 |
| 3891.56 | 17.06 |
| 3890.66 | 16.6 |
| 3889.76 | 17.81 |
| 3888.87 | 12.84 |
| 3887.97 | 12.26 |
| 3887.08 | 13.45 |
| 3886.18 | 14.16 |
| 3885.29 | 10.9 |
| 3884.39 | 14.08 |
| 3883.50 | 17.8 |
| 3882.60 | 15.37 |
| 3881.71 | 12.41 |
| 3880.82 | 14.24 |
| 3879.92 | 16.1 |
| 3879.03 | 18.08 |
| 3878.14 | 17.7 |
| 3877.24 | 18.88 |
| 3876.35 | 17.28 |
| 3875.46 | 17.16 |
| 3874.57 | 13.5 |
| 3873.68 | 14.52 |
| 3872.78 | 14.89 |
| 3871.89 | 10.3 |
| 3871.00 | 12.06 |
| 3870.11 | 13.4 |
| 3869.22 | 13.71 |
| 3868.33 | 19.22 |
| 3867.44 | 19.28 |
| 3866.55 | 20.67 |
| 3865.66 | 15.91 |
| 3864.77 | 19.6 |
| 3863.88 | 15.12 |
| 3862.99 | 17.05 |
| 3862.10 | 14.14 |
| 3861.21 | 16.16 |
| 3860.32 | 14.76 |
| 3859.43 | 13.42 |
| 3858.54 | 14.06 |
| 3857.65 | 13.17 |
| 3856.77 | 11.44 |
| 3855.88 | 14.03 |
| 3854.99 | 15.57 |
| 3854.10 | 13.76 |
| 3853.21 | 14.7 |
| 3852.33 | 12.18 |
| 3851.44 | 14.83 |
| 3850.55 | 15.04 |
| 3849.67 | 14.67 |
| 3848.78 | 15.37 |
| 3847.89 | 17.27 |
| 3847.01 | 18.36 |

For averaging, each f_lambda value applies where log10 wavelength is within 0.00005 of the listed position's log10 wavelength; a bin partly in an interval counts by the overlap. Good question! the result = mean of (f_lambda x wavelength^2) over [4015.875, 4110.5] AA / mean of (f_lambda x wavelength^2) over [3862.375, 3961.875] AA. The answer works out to 1.76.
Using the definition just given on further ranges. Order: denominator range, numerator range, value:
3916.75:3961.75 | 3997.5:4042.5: 1.73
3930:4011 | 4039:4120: 1.49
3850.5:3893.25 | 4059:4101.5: 2.05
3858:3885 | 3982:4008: 1.80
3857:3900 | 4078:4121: 1.93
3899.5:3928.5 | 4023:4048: 1.54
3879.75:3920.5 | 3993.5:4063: 1.65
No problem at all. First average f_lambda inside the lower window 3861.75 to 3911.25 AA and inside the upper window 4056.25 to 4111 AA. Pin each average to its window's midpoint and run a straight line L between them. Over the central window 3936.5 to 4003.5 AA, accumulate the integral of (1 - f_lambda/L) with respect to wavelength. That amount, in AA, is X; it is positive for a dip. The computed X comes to 4.66 AA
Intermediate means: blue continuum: 17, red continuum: 27.9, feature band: 20.2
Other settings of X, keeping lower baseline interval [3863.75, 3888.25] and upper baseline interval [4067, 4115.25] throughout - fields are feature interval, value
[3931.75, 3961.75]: 3.7 AA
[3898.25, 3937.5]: 1.6 AA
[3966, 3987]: 3.2 AA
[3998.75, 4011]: -2.4 AA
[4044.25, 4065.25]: -1.9 AA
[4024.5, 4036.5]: -1.0 AA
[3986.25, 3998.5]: -1.8 AA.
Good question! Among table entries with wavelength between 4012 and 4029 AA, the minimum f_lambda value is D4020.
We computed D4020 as 27.17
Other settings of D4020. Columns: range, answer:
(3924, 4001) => 5.275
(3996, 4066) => 22.48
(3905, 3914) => 16.67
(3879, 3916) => 10.9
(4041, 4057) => 25.73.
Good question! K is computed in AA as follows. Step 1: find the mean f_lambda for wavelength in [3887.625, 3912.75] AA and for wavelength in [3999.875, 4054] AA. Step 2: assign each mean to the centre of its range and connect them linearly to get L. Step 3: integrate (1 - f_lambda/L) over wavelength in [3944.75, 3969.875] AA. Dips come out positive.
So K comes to 5.85 AA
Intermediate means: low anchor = 18.7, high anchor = 28.8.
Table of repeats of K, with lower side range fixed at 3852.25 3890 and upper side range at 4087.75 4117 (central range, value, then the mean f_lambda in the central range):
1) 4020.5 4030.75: -2.3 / 28.9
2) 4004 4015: -2.8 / 28.4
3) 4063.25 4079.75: -1.2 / 28.1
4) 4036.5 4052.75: -3.1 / 29.3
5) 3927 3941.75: 5.5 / 11.7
